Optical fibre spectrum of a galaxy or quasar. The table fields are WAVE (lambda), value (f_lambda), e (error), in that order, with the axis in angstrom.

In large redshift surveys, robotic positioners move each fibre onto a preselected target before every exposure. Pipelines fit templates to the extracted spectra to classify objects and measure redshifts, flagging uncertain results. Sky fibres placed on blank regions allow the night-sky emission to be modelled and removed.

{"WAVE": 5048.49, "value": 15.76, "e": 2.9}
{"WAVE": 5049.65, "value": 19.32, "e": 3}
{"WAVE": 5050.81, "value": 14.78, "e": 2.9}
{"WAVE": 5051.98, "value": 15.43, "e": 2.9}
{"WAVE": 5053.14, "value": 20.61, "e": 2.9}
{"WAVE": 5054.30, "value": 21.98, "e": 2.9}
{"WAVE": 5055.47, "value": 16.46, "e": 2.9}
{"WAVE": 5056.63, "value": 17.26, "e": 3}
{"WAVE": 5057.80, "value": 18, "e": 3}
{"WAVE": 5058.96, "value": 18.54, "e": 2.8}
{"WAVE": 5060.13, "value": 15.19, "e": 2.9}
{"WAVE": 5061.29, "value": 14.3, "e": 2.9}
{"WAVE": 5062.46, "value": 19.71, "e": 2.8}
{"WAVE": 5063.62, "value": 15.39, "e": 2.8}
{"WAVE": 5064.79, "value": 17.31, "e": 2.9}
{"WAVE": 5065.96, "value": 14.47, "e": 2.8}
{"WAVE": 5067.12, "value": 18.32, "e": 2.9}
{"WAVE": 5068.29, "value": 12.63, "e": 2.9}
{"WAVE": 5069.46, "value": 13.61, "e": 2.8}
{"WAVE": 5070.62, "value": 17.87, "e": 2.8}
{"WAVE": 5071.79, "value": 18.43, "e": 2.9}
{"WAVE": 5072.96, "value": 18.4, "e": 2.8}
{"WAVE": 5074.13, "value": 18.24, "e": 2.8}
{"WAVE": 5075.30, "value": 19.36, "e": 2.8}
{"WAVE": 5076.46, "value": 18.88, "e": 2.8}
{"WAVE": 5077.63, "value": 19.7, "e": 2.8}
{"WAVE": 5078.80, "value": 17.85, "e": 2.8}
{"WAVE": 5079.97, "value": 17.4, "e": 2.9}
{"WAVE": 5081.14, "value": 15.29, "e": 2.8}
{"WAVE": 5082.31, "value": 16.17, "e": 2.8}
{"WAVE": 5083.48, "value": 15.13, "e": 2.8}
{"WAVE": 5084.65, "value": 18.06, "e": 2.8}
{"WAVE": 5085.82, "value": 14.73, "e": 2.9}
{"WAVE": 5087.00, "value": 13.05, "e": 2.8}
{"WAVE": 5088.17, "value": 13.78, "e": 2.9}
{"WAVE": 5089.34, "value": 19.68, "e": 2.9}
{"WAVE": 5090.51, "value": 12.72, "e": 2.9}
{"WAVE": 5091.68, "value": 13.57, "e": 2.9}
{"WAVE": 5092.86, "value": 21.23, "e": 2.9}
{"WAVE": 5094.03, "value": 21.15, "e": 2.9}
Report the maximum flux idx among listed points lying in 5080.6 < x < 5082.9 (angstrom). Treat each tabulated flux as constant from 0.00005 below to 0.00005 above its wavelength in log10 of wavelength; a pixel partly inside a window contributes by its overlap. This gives 16.17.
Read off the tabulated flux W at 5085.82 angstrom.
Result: 14.73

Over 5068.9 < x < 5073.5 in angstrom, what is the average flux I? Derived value 17.1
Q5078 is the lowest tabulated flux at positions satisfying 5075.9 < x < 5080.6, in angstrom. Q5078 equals 17.4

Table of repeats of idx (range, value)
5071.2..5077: 19.36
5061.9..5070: 19.71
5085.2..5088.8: 14.73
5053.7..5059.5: 21.98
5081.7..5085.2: 18.06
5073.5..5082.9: 19.7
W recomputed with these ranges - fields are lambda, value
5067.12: 18.32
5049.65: 19.32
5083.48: 15.13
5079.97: 17.4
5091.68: 13.57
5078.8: 17.85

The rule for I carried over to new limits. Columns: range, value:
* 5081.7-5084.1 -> 15.7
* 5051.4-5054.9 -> 19.3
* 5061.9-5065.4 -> 17.4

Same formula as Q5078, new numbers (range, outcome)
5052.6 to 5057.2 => 16.46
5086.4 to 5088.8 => 13.05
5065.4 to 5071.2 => 12.63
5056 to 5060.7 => 15.19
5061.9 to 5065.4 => 15.39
